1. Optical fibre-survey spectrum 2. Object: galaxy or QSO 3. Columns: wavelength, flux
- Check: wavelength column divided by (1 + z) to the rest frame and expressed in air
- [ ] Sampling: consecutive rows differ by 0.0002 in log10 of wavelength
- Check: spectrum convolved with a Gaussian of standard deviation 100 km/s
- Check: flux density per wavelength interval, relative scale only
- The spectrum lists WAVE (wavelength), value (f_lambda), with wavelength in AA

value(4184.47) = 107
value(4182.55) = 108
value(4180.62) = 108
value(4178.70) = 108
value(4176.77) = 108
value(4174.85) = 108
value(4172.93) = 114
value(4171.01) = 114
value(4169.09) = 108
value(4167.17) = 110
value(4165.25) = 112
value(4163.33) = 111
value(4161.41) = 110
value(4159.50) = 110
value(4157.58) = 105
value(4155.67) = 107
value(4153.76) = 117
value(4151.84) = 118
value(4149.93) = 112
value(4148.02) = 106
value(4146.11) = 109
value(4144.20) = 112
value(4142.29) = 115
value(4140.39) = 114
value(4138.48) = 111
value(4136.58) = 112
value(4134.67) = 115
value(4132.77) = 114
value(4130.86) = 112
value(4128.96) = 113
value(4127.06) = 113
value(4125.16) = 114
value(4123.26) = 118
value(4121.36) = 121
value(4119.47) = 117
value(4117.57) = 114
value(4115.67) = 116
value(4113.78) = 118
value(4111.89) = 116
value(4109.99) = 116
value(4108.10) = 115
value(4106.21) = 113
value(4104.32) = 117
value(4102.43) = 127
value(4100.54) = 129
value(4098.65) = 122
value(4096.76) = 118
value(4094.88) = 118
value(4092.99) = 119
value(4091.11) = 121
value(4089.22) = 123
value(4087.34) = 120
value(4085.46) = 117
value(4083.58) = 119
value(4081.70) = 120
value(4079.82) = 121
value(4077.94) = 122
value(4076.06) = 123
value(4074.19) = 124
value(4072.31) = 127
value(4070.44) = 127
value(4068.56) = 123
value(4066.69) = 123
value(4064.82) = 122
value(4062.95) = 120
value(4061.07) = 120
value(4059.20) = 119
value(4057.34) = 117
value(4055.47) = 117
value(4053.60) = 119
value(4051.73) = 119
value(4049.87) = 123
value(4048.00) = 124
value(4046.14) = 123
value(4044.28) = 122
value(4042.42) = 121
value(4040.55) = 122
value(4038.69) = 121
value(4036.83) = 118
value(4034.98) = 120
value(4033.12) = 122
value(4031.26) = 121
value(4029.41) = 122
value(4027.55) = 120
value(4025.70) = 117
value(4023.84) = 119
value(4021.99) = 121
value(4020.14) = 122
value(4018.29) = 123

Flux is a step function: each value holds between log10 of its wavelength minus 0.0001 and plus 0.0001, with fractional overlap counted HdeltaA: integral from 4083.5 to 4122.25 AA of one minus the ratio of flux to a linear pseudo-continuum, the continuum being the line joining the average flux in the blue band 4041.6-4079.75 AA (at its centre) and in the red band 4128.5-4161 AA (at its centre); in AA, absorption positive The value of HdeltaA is -0.7 AA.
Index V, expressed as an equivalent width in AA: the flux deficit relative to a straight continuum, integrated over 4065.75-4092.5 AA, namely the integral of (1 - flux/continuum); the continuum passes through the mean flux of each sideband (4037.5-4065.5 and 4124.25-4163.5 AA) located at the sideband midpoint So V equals -0.9 AA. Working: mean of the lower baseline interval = 121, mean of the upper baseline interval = 112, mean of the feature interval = 122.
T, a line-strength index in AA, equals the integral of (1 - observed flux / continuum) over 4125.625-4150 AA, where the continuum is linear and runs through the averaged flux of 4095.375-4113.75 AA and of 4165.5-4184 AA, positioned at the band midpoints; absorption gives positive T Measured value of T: 0.5 AA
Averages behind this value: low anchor 119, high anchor 110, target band 112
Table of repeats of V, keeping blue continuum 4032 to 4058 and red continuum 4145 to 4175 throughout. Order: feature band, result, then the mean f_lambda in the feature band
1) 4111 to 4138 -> -0.32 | 115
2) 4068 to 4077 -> -0.51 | 125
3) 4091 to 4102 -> -0.50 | 121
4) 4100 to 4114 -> -0.40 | 119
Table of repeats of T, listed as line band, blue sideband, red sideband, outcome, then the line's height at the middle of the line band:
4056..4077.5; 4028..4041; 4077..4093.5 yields -0.3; 120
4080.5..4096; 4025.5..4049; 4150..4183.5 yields -0.4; 117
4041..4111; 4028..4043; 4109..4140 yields -1.6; 118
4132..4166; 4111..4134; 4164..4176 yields 0.4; 113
